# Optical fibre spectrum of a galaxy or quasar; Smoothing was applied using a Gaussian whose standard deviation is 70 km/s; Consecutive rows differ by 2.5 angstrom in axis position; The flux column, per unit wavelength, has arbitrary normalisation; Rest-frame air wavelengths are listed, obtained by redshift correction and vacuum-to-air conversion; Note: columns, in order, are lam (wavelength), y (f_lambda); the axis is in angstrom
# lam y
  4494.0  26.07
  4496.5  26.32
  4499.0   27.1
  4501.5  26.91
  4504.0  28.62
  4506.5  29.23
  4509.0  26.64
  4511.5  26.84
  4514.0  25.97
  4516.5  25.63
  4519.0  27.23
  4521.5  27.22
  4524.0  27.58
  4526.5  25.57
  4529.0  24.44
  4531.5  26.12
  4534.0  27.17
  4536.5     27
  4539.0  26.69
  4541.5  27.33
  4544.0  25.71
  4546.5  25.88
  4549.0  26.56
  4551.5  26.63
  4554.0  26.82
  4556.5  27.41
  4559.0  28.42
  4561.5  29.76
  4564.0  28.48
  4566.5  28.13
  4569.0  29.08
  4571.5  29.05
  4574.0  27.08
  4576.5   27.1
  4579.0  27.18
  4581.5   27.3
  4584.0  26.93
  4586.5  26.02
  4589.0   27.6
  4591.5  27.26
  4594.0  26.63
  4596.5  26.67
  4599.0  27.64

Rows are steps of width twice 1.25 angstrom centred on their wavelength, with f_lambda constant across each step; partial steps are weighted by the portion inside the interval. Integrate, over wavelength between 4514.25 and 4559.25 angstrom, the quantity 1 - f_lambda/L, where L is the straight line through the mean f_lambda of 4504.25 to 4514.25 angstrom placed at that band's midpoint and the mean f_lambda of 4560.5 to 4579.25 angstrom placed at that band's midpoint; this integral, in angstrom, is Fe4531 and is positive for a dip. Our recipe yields 2.00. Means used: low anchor 27.4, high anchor 28.3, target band 26.6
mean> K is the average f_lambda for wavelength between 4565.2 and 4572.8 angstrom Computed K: 28.7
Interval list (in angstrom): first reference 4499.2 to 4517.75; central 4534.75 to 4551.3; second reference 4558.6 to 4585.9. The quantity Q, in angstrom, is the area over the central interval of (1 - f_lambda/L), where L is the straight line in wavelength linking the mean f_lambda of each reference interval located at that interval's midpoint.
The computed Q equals 0.6 angstrom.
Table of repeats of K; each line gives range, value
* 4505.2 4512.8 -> 27.6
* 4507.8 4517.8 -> 26.3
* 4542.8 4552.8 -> 26.2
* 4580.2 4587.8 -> 26.8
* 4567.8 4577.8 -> 28.1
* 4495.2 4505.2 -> 27.2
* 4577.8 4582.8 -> 27.2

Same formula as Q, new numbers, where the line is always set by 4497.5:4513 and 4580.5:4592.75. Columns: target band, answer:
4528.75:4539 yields 0.3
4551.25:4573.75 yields -0.9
